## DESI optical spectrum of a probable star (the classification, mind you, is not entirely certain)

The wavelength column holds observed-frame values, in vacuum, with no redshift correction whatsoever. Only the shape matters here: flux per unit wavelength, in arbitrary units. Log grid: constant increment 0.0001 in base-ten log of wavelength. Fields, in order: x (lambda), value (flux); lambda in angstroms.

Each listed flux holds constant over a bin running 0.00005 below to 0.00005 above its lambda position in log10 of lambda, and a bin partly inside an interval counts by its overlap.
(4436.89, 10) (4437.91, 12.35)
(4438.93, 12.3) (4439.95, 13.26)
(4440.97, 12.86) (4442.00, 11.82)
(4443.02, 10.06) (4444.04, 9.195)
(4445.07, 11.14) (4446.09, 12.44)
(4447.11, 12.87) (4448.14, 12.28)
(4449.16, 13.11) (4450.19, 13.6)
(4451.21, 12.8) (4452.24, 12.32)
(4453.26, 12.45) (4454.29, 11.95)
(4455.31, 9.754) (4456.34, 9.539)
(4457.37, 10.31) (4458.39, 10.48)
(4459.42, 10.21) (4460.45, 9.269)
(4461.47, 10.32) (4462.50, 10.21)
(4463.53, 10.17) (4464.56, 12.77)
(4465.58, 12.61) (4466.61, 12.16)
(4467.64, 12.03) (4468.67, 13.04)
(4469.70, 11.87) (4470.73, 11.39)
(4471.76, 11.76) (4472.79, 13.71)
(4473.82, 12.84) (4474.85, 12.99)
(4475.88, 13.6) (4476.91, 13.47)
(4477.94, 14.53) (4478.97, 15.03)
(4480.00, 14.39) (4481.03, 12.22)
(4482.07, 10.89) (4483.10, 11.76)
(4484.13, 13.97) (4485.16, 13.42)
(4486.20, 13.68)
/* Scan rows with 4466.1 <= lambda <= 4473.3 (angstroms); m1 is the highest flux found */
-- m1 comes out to 13.71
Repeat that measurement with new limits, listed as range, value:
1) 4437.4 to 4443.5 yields 13.26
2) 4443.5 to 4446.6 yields 12.44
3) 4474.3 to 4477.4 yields 13.6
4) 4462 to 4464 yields 10.21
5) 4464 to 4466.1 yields 12.77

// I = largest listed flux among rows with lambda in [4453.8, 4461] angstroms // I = 11.95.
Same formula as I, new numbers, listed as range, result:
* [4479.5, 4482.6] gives 14.39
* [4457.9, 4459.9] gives 10.48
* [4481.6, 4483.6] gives 11.76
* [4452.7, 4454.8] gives 12.45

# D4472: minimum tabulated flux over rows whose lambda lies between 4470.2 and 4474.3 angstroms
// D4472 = 11.39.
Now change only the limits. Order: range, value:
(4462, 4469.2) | 10.17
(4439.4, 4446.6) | 9.195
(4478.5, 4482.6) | 10.89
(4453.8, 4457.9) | 9.539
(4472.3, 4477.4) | 12.84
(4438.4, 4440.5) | 12.3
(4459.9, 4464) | 9.269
